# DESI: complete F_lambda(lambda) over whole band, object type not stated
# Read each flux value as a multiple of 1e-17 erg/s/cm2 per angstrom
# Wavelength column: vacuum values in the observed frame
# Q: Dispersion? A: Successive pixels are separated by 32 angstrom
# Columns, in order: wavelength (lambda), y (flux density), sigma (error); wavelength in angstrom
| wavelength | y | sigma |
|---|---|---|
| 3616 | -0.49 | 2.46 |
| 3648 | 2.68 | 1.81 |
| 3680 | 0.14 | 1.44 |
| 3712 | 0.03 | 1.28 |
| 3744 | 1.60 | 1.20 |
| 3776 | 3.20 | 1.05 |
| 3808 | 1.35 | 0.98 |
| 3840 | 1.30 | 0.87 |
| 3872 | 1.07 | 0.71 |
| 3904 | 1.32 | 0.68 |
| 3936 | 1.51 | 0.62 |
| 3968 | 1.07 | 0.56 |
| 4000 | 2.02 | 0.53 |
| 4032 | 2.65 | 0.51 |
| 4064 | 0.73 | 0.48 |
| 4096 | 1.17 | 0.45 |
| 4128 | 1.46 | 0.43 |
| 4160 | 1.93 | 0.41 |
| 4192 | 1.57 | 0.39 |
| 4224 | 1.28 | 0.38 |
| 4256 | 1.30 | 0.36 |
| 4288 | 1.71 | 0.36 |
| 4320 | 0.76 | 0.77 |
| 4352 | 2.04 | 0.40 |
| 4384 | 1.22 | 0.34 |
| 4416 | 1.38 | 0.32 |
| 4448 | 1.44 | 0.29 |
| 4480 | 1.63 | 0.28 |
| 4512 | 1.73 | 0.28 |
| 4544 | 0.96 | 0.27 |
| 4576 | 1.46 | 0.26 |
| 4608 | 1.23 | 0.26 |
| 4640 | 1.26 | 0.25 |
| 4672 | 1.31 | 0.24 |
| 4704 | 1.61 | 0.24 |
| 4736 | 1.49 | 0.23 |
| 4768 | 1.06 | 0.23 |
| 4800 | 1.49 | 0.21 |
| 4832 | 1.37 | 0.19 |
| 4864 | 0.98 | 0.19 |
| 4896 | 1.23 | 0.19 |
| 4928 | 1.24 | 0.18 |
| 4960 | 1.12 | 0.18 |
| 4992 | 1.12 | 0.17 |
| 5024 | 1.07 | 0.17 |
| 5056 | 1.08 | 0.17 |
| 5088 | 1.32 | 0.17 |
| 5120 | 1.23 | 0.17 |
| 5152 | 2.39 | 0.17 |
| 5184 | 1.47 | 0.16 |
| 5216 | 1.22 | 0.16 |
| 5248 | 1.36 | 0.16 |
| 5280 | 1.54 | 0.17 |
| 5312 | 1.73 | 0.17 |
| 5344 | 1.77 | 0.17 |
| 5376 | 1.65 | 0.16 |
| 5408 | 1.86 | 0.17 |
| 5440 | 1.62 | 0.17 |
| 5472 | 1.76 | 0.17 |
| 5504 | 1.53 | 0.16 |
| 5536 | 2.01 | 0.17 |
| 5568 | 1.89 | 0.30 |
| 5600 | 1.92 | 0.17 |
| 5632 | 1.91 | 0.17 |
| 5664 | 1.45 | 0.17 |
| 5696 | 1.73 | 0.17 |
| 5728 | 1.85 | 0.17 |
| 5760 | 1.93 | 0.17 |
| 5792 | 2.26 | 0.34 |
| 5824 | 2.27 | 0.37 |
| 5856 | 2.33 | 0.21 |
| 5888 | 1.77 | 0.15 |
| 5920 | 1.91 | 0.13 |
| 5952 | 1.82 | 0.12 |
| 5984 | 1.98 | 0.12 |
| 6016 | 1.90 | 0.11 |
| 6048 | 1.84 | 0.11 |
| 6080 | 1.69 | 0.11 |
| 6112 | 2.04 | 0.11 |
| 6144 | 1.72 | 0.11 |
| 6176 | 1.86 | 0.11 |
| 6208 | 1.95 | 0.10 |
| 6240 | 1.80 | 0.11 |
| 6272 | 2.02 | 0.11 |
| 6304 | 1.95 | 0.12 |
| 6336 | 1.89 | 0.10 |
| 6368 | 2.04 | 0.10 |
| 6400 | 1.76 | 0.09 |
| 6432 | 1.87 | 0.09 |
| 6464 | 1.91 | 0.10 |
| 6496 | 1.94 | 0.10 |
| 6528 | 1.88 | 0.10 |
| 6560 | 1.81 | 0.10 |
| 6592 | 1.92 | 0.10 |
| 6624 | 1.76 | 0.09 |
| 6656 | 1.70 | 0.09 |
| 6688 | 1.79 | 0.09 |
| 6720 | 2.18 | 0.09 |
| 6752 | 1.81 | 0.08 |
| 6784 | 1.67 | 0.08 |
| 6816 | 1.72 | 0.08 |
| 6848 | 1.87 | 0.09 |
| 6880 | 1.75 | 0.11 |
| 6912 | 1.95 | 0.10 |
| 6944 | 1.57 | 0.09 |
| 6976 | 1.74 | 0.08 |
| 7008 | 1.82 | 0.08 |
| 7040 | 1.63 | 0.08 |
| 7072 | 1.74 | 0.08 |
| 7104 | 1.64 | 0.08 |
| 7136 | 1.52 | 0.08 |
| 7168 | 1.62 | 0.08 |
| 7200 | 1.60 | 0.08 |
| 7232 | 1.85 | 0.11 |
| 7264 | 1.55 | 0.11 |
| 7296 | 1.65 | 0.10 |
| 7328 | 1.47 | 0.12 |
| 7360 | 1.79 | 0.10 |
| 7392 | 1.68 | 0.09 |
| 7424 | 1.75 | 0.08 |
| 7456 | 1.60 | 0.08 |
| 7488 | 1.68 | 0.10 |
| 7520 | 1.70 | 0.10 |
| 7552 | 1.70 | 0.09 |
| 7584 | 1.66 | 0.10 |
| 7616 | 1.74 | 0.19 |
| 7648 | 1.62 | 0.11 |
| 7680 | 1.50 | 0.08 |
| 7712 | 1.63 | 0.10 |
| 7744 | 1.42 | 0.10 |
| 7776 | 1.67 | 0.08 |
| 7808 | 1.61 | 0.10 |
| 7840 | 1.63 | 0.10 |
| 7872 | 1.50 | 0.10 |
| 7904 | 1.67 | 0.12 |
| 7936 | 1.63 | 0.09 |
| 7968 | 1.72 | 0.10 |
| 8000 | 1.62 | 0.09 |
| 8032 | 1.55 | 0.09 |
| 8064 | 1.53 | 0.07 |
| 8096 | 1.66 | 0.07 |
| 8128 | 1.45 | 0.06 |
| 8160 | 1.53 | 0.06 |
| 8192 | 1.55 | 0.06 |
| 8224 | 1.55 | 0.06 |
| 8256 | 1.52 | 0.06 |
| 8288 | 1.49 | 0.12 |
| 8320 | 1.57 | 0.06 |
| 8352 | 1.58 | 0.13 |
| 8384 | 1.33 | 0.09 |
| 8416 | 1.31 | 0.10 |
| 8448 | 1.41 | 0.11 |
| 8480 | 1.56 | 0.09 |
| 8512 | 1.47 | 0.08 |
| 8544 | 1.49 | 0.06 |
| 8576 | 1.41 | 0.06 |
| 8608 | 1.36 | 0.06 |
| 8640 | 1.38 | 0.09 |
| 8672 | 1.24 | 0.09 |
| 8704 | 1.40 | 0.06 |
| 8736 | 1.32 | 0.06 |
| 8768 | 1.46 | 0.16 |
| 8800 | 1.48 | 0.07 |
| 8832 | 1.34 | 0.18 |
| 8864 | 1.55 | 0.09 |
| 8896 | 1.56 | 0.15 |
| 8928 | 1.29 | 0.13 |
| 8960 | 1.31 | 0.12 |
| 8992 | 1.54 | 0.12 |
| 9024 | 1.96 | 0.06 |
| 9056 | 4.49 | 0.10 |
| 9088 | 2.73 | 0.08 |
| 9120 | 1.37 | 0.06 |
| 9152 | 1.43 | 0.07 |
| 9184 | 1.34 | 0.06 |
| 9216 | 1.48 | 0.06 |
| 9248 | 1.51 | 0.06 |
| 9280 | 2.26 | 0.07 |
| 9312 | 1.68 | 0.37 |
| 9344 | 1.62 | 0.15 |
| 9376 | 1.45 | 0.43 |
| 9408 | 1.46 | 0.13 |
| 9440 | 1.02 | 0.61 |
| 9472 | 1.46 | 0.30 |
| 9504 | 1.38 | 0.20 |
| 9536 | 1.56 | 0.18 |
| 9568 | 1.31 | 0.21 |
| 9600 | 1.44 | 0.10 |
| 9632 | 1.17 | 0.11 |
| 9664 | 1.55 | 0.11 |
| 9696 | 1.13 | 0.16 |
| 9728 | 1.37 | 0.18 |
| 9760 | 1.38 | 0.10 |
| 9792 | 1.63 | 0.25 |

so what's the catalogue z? 0.380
